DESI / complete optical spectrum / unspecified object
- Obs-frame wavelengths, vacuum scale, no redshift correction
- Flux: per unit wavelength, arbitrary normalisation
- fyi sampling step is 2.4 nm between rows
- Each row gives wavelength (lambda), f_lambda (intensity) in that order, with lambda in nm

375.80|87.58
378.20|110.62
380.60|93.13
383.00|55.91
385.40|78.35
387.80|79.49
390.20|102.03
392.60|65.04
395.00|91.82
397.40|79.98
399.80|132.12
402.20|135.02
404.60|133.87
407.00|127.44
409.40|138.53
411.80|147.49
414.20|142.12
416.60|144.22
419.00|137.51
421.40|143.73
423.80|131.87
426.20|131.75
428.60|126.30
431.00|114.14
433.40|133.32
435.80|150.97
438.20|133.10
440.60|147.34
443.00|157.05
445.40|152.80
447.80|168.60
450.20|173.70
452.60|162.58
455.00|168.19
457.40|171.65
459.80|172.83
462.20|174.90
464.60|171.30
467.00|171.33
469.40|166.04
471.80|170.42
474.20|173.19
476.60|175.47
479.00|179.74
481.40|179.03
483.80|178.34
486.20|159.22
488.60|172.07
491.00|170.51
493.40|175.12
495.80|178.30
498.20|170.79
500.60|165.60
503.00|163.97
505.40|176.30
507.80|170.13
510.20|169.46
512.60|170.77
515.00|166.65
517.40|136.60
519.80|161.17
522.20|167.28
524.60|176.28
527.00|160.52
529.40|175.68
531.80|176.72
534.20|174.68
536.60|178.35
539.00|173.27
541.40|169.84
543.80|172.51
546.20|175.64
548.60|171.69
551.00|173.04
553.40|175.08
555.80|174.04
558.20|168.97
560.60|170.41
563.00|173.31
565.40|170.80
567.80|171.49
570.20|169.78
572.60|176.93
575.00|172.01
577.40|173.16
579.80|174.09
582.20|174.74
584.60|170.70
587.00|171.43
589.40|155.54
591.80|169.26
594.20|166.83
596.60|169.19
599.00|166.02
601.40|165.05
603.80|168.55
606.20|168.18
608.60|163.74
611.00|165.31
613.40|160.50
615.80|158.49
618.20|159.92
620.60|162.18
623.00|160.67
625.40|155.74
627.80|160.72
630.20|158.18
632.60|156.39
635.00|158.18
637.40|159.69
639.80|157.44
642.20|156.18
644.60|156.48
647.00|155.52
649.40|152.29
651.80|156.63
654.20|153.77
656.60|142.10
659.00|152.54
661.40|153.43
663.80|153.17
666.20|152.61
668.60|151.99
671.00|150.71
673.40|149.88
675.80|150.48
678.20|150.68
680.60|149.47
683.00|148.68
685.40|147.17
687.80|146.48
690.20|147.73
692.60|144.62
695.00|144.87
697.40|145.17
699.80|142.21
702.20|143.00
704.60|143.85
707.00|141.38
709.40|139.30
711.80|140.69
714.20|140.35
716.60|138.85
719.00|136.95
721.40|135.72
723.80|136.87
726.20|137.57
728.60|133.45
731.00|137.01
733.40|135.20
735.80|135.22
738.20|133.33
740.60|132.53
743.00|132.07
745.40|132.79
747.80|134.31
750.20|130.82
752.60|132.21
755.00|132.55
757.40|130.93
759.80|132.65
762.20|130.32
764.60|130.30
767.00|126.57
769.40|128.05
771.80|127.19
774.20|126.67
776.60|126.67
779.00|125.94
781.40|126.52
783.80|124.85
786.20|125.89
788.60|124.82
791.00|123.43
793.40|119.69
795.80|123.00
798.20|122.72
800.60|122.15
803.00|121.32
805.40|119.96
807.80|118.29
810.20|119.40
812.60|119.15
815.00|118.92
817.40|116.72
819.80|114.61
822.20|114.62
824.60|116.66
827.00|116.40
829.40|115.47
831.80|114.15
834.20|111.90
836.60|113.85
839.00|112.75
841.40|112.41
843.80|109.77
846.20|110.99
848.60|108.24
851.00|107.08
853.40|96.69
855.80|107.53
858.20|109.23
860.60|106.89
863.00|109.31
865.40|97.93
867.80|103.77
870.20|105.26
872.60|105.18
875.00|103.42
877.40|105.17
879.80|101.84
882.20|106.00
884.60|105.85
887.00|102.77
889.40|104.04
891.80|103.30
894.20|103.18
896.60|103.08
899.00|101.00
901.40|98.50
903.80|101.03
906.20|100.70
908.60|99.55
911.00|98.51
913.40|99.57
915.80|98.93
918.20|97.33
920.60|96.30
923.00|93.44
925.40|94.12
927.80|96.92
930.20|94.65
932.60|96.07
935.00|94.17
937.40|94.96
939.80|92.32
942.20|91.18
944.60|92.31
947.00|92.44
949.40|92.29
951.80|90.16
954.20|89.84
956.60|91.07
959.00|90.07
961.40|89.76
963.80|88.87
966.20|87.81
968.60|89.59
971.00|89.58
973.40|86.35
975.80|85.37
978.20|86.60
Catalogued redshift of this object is 0.00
